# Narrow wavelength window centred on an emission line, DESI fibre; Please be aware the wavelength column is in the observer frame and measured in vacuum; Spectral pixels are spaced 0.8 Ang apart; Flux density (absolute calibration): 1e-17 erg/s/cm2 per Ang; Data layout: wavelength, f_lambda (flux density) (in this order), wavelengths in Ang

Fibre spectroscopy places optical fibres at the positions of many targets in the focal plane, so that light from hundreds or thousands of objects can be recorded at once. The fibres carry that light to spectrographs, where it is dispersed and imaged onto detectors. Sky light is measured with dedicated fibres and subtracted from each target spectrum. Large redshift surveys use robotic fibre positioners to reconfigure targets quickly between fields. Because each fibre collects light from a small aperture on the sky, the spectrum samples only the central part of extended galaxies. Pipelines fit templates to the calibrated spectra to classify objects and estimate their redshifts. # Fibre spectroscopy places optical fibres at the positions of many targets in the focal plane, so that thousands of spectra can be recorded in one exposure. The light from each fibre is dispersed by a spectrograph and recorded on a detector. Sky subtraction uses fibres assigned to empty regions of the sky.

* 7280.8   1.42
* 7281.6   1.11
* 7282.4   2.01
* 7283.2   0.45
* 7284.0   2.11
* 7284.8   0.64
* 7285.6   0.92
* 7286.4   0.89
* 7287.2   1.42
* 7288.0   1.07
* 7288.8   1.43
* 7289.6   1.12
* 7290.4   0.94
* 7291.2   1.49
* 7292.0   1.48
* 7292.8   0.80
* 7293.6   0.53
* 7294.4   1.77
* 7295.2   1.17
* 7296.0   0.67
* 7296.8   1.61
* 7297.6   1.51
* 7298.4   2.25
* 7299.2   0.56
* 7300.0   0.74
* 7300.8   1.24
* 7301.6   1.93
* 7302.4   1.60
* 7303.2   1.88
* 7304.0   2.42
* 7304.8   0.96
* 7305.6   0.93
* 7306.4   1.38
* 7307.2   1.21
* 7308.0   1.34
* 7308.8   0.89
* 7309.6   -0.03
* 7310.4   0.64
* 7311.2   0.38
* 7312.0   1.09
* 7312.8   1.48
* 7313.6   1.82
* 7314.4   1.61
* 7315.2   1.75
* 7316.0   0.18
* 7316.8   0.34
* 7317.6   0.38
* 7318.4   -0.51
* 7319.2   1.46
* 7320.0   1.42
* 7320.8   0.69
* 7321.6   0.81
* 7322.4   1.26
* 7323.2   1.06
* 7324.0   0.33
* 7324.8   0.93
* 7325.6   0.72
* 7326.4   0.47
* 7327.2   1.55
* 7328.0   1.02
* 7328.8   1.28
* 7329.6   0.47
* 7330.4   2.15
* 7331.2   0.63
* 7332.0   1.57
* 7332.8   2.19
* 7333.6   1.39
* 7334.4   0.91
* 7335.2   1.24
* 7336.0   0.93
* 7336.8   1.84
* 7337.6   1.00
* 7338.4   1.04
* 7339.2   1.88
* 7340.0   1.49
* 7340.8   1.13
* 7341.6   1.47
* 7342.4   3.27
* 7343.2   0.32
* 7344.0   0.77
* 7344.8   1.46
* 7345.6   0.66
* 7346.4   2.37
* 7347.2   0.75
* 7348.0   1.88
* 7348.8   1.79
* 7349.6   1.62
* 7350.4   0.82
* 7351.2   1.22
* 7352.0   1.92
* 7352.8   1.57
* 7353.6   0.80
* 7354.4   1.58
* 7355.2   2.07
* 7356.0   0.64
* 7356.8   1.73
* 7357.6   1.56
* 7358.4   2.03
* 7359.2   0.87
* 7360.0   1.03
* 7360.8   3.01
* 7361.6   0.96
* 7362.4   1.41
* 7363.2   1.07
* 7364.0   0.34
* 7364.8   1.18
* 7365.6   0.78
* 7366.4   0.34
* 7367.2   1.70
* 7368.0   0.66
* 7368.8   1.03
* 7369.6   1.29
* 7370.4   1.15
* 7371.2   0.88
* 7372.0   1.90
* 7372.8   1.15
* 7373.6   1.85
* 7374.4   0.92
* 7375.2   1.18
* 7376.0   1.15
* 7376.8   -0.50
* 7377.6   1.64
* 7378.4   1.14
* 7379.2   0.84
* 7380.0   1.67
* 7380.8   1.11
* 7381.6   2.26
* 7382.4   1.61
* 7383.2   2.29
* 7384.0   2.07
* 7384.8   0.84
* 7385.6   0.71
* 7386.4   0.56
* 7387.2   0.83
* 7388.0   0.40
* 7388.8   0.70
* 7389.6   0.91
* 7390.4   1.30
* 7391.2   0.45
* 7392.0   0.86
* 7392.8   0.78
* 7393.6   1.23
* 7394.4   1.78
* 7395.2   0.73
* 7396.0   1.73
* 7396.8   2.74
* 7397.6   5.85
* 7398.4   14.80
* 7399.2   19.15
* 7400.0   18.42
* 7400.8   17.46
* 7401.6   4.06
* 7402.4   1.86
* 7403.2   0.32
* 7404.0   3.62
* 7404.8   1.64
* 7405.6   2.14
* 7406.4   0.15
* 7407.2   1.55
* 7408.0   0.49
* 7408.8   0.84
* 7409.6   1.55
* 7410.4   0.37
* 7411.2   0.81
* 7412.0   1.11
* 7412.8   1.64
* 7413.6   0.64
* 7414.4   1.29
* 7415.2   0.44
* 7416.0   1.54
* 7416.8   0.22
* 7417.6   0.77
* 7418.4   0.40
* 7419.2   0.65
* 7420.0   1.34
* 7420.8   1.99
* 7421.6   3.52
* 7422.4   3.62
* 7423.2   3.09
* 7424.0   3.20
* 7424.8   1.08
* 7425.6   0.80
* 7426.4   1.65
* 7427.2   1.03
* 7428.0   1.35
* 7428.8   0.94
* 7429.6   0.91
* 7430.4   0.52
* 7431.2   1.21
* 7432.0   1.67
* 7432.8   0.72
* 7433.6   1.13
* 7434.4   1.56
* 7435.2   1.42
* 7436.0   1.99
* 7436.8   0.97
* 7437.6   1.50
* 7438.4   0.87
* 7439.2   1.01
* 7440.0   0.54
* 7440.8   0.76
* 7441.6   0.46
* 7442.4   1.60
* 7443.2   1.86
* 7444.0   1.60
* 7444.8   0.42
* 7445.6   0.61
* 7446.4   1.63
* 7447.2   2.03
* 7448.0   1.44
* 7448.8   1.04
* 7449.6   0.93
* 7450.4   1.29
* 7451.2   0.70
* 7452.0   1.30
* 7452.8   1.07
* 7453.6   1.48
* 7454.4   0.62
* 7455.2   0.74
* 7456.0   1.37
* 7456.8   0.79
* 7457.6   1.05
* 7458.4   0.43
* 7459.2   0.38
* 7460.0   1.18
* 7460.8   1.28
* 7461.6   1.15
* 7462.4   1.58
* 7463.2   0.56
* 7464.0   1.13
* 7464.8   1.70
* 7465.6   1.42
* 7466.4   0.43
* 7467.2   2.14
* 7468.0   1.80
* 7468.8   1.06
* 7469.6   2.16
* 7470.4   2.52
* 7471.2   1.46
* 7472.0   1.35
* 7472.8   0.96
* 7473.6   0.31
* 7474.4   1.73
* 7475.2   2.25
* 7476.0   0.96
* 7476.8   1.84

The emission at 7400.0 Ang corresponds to H-alpha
